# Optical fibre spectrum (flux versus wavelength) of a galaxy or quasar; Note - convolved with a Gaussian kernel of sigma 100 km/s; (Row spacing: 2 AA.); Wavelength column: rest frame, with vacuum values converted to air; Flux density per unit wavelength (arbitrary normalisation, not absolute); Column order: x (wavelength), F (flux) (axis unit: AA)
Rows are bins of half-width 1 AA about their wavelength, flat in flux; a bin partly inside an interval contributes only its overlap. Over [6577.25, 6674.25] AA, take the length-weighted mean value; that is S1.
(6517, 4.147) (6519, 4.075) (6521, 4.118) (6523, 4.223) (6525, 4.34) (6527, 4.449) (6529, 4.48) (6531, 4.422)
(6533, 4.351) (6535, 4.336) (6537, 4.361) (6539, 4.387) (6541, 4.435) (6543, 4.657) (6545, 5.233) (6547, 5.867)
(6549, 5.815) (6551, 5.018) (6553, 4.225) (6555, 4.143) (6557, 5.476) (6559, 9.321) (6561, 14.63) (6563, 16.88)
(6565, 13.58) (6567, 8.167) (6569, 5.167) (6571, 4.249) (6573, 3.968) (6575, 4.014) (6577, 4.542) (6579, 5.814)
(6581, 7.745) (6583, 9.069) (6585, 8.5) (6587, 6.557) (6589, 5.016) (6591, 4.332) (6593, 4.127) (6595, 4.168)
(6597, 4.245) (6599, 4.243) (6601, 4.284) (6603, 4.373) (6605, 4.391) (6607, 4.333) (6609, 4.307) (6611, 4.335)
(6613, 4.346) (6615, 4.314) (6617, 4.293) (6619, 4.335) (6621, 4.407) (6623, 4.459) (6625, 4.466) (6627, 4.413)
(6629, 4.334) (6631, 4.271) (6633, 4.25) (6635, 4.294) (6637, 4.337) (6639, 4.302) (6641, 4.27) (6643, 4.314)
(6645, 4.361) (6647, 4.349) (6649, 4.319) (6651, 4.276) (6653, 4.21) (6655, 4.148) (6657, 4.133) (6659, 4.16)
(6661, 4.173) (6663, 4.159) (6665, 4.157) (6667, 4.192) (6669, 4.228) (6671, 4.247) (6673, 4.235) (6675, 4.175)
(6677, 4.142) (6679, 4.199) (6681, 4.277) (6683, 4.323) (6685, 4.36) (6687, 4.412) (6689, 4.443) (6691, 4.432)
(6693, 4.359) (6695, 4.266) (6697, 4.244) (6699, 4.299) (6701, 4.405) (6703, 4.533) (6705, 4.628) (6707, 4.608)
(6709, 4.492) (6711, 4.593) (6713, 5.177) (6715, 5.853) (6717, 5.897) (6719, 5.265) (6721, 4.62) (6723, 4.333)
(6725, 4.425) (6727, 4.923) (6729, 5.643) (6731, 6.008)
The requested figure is 4.64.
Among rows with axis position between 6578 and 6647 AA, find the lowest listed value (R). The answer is 4.127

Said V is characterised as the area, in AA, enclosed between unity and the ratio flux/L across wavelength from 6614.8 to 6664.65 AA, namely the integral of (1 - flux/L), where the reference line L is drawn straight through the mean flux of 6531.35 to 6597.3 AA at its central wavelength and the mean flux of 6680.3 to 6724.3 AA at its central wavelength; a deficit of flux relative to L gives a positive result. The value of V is 10.0 AA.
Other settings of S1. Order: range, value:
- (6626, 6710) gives 4.3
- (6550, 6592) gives 7.16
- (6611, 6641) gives 4.34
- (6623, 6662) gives 4.29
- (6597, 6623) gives 4.33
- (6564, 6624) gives 5.32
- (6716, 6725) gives 4.96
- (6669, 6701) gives 4.3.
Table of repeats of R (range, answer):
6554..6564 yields 4.143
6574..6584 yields 4.014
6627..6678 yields 4.133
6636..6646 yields 4.27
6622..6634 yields 4.25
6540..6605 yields 3.968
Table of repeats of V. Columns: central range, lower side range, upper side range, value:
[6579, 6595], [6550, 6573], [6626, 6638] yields 1.12 AA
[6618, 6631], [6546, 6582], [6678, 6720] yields 3.50 AA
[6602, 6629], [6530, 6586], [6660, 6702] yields 5.41 AA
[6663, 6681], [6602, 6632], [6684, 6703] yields 0.68 AA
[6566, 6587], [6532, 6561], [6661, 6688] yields -4.04 AA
